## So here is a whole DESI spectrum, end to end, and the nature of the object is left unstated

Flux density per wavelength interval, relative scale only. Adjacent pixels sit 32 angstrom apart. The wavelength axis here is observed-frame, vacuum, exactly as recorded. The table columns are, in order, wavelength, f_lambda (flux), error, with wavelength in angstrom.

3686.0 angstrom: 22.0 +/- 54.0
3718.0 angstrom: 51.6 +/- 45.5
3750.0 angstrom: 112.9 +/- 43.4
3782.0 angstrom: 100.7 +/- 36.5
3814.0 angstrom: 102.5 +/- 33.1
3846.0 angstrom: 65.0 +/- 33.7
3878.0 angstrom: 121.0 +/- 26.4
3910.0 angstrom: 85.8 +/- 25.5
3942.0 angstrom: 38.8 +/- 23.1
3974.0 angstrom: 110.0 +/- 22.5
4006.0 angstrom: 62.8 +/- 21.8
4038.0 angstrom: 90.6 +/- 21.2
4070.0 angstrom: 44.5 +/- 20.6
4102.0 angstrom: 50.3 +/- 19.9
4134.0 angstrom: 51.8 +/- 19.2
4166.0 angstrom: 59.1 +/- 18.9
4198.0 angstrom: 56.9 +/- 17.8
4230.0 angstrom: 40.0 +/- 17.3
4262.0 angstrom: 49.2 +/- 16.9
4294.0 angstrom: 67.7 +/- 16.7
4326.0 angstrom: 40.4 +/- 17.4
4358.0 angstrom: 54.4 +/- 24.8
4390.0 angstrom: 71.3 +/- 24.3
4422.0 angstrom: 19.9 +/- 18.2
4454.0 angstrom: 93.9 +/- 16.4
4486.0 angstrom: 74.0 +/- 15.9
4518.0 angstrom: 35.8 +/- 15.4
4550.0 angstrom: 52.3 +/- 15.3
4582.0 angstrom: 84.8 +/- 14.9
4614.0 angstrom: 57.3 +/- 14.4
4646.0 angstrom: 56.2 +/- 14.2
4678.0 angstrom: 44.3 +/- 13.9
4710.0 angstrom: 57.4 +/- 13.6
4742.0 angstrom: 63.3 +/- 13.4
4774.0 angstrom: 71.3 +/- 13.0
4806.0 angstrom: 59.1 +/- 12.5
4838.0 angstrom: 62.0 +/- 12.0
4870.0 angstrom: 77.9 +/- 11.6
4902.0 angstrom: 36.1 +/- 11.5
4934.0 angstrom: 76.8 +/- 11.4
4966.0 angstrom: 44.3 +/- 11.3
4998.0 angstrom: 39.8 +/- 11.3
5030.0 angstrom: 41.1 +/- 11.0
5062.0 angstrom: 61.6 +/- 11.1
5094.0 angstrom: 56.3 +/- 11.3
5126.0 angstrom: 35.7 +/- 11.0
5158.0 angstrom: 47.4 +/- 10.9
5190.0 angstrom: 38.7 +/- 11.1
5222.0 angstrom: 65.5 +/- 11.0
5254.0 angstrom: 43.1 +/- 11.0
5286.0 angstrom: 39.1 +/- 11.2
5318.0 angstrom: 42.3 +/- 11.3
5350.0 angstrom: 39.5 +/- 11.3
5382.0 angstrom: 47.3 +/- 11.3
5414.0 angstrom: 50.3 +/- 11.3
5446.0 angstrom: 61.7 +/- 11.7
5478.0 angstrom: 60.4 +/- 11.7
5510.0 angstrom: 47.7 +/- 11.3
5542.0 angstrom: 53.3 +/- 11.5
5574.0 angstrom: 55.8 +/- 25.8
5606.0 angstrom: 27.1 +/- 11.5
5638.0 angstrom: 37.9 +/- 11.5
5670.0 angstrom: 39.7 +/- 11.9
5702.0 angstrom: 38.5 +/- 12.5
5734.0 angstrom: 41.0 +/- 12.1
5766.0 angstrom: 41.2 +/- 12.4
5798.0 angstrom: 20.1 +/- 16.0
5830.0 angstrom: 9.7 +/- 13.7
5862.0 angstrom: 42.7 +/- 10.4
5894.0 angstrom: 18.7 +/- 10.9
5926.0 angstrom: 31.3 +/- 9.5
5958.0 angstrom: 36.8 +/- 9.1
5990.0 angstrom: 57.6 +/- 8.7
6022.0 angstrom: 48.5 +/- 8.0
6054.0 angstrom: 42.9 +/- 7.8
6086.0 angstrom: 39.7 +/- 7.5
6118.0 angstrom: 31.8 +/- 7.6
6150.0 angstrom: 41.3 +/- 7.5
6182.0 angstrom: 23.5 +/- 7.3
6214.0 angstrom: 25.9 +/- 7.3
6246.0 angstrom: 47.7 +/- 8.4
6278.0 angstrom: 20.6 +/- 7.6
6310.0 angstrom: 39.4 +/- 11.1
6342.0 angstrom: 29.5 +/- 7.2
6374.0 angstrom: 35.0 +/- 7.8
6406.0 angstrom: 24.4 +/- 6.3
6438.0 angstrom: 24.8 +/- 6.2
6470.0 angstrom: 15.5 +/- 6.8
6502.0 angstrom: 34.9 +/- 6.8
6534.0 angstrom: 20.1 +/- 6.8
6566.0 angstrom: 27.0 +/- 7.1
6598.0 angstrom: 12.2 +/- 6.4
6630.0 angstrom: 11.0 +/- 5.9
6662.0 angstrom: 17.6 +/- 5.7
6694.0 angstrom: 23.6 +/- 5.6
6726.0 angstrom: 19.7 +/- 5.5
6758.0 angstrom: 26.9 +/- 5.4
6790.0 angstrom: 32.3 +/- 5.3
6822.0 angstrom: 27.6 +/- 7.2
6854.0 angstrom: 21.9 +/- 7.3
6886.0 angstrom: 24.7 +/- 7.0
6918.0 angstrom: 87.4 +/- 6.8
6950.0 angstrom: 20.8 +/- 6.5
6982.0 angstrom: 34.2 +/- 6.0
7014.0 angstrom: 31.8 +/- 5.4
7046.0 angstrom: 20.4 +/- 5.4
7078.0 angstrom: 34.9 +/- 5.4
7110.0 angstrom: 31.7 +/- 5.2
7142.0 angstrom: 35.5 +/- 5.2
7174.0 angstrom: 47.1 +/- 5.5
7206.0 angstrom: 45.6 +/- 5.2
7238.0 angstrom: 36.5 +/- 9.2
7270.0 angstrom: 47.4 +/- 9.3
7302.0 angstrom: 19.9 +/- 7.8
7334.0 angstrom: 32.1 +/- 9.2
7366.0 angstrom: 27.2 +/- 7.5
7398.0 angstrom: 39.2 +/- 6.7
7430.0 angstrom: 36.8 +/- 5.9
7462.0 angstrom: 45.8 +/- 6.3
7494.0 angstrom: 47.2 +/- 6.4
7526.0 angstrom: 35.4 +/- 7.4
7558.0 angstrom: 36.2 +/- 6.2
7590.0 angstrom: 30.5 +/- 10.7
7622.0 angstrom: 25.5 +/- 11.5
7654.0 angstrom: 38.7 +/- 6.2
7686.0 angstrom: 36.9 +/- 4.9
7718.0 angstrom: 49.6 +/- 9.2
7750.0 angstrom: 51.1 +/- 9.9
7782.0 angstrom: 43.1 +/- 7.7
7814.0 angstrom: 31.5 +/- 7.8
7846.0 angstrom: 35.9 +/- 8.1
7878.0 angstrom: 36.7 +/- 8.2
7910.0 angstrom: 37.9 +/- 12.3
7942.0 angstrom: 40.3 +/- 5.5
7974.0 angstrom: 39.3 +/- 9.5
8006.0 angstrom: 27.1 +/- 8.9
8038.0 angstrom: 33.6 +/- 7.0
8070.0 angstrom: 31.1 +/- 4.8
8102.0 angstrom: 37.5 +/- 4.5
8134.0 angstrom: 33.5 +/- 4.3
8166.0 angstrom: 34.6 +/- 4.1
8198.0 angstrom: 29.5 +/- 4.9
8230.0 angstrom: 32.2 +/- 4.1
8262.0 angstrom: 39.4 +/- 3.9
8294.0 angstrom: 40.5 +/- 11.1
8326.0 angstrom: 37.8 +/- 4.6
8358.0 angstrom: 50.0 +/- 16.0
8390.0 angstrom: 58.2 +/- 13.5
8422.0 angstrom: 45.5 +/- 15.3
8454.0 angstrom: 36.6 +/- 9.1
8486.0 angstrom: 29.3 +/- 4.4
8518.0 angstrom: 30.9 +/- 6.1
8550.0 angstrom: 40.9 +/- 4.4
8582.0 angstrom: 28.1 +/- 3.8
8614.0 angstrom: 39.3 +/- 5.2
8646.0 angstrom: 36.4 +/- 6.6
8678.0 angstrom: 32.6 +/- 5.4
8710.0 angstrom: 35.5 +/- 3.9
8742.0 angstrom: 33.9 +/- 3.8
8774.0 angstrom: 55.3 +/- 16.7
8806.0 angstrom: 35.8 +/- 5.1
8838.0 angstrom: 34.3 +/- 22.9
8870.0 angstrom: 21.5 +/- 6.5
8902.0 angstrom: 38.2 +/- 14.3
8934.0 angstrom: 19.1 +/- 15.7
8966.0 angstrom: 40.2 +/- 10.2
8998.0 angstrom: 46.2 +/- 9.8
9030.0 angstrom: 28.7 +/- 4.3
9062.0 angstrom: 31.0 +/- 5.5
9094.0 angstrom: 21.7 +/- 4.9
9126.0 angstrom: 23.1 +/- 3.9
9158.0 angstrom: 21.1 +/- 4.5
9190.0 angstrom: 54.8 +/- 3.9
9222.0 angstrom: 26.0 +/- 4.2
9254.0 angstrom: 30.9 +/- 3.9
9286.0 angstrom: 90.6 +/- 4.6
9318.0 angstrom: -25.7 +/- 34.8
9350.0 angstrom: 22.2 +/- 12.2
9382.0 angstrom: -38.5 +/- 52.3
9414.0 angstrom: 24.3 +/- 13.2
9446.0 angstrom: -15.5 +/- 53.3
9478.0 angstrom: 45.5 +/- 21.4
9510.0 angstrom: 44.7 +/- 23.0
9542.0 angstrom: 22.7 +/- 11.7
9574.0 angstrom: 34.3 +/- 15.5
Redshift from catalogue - 0.85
